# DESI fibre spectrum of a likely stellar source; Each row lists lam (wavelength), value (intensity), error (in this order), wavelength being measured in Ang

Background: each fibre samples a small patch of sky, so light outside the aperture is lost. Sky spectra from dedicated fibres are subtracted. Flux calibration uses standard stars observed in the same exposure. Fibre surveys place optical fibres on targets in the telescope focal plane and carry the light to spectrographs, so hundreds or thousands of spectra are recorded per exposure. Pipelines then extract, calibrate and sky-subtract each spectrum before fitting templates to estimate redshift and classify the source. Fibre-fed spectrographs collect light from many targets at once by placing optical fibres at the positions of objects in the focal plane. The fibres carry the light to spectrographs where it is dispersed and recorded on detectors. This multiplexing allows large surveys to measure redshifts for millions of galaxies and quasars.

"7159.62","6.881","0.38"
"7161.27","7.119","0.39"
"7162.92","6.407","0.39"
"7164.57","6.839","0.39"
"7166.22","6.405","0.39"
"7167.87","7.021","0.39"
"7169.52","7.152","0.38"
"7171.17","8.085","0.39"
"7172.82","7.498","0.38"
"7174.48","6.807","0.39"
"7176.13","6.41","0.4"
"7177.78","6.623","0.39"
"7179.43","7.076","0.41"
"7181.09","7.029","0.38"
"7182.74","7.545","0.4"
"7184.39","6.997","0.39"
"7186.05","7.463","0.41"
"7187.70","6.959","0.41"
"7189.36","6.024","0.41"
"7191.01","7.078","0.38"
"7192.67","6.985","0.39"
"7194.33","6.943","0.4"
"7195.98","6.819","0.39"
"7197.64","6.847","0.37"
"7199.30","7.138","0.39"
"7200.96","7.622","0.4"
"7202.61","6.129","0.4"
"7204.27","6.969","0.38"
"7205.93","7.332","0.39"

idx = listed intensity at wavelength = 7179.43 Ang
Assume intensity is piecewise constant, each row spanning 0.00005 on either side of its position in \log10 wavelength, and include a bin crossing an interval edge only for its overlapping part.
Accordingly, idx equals 7.076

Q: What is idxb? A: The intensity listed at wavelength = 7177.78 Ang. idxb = 6.623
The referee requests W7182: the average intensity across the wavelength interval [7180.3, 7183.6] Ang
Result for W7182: 7.3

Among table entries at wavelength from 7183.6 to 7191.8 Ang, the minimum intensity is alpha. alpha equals 6.024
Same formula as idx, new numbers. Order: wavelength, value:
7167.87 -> 7.021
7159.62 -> 6.881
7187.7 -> 6.959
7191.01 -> 7.078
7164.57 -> 6.839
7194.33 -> 6.943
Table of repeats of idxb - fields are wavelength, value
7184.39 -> 6.997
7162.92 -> 6.407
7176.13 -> 6.41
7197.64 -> 6.847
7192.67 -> 6.985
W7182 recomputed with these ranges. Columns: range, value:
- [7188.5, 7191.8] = 6.55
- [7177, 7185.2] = 7.06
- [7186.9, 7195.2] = 6.8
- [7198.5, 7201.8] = 7.39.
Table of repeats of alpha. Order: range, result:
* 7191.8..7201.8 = 6.819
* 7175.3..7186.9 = 6.41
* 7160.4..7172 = 6.405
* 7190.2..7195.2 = 6.943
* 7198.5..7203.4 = 6.129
